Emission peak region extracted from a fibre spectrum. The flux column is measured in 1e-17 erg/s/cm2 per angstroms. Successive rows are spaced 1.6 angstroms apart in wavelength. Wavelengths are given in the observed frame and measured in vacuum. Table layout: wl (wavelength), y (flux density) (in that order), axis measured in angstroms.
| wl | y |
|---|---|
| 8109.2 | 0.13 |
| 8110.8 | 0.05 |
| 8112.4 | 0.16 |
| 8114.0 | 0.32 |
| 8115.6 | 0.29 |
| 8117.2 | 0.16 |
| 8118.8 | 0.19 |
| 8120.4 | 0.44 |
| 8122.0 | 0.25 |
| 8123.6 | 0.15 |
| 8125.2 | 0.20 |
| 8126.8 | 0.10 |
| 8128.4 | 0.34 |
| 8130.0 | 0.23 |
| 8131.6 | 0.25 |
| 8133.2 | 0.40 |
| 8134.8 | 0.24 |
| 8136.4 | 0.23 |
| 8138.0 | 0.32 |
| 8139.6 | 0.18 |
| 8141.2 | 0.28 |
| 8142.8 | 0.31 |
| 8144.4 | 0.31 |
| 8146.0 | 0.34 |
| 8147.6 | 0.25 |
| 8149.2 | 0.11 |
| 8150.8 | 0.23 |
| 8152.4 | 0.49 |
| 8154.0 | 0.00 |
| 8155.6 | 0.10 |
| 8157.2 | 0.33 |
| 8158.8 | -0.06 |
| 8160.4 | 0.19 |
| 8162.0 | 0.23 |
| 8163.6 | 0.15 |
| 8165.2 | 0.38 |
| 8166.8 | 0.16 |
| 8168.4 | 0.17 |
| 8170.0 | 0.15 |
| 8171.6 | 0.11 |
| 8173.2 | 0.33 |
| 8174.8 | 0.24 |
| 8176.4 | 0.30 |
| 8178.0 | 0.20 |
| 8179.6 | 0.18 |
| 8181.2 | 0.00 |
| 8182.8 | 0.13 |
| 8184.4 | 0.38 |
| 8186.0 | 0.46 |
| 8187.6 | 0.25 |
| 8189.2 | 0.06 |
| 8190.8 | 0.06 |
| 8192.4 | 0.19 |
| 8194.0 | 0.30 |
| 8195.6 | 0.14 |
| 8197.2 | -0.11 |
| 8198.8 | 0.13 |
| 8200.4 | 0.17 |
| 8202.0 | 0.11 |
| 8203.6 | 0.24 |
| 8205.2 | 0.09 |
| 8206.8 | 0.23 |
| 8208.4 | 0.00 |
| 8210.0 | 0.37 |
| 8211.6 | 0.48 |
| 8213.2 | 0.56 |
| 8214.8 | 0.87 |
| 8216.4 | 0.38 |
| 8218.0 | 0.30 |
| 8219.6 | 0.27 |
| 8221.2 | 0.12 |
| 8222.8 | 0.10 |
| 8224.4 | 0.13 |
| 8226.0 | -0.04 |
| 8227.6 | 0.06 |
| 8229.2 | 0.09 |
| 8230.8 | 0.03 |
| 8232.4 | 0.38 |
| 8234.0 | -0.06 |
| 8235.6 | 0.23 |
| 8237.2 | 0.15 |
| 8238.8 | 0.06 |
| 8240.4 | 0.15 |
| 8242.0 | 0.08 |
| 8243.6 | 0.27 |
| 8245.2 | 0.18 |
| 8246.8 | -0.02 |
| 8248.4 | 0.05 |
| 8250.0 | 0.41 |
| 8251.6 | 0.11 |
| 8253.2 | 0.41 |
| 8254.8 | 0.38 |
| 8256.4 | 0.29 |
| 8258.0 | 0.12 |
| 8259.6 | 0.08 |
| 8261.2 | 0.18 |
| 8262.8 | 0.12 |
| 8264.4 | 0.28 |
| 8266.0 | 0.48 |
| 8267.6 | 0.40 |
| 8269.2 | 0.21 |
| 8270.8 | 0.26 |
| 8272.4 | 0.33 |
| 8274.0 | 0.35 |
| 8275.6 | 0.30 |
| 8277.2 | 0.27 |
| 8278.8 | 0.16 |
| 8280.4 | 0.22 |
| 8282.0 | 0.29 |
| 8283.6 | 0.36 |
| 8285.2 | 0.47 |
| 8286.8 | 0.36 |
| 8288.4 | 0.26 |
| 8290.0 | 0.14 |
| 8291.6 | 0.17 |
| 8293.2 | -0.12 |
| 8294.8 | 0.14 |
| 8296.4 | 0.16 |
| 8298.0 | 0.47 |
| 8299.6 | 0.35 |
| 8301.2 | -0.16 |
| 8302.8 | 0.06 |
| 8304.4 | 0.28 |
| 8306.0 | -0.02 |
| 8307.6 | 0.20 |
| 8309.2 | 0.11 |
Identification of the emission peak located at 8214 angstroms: Hgamma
